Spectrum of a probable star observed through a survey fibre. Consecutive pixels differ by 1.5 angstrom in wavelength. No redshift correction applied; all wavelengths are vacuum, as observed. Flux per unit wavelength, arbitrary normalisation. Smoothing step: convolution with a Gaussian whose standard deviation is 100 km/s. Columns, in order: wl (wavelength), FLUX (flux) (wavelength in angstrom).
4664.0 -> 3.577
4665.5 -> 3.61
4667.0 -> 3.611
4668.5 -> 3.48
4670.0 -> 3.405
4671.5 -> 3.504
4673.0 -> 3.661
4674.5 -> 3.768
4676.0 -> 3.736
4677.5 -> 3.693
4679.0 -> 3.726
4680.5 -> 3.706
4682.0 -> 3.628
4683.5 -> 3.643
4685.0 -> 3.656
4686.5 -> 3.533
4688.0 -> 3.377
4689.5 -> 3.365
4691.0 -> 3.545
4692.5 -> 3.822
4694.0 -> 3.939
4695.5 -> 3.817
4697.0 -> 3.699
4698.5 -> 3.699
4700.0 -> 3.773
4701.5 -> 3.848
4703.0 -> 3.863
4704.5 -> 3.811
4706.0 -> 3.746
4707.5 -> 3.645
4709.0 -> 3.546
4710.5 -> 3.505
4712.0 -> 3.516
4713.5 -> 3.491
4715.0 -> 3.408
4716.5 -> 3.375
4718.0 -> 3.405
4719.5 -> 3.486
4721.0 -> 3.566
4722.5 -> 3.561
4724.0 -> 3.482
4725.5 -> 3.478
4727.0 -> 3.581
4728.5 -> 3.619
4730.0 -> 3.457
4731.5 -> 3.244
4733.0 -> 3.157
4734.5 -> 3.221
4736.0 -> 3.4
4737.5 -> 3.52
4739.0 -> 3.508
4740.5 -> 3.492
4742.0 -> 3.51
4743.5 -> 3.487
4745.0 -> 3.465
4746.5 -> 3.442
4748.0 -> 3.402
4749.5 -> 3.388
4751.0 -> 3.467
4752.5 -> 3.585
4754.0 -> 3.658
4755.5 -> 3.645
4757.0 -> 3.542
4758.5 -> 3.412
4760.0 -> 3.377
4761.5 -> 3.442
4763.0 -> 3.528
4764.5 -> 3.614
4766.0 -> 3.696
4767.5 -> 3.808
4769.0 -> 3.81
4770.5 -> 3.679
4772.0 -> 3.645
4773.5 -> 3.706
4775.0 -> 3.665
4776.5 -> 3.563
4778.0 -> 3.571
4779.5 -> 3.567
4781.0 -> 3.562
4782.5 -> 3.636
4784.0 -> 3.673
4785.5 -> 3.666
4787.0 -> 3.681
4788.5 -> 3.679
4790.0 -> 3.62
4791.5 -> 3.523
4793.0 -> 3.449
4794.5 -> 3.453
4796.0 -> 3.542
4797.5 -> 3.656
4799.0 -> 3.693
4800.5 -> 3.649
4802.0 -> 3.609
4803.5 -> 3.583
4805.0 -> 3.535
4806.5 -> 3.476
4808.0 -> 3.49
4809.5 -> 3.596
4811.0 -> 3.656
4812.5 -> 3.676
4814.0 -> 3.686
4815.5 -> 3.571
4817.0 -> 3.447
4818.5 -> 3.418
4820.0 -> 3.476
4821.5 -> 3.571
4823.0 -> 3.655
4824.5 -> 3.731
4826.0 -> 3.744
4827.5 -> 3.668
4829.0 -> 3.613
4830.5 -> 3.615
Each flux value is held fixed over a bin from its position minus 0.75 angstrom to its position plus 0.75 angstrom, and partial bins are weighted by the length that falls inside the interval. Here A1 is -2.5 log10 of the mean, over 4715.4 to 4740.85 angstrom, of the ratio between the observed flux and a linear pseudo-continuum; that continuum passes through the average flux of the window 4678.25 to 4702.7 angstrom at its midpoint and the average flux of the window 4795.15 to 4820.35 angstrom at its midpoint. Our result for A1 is 0.06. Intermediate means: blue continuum 3.68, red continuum 3.58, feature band 3.44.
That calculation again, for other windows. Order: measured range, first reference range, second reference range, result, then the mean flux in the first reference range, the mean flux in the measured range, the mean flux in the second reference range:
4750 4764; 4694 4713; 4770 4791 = 0.043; 3.71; 3.52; 3.63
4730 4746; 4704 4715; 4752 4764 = 0.046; 3.59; 3.4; 3.52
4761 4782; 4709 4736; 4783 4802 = -0.023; 3.45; 3.63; 3.61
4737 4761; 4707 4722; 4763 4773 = 0.040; 3.49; 3.49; 3.7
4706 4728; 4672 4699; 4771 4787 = 0.043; 3.67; 3.51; 3.63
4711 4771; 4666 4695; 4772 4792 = 0.039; 3.62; 3.5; 3.63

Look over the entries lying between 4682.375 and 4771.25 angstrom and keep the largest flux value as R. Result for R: 3.939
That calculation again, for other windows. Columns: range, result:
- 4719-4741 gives 3.619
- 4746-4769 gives 3.81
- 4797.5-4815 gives 3.693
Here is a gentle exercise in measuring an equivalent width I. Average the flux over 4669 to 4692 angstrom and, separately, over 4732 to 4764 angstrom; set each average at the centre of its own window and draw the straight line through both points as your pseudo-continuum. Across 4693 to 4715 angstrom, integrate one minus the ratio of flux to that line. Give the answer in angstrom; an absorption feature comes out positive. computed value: -0.9 angstrom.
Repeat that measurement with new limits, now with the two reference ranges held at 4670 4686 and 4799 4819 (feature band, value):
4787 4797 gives 0.1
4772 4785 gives -0.1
